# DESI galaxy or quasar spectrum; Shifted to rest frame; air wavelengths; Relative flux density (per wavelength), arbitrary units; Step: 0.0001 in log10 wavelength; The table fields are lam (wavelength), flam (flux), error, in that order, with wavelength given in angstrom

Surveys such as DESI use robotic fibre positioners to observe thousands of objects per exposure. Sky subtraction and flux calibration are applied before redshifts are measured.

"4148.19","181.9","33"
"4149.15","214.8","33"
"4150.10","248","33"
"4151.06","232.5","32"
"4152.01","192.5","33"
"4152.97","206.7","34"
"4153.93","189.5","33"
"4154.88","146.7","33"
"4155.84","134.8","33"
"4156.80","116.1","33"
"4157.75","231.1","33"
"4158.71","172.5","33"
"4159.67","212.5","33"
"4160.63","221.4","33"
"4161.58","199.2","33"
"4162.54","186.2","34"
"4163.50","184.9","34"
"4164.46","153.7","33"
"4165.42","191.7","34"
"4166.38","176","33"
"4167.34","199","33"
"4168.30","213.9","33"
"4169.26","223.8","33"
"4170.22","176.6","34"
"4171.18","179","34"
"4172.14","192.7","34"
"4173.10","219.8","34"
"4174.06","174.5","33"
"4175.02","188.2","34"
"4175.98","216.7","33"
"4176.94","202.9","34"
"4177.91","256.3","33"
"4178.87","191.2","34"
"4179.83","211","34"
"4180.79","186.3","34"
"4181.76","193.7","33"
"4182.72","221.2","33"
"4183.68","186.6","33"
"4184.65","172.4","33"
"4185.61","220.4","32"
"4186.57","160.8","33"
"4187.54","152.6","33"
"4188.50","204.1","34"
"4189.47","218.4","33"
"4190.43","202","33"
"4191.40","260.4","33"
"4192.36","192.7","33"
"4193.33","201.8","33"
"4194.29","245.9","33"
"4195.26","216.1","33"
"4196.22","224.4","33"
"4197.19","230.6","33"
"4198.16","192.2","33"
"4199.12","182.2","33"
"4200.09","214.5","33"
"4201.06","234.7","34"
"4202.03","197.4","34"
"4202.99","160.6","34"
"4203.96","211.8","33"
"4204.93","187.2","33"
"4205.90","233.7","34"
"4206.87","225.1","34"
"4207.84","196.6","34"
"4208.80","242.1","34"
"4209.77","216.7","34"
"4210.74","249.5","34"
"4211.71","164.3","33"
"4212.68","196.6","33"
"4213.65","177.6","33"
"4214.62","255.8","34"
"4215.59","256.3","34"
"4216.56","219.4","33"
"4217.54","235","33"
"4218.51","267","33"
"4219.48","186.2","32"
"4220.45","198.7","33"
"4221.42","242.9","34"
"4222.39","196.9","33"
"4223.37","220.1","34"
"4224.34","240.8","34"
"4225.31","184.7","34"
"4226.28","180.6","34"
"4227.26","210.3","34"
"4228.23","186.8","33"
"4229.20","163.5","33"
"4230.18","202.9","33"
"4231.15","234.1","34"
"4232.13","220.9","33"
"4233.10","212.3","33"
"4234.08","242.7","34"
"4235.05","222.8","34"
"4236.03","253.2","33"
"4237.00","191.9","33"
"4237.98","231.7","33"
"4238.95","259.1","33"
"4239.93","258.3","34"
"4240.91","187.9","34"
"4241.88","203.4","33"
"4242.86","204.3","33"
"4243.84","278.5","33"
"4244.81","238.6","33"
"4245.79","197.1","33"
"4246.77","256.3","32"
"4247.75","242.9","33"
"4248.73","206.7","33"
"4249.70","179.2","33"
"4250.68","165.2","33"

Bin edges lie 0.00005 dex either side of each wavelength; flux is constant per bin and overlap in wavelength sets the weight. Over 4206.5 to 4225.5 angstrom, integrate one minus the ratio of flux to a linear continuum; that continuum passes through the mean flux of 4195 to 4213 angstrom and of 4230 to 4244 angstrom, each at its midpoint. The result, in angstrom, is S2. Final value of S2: -0.3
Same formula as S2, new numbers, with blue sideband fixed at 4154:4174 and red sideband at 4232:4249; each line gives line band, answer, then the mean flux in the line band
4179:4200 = -0.3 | 204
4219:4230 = 0.9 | 201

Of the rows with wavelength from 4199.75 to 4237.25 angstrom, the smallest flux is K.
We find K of 160.6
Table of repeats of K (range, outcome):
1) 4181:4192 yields 152.6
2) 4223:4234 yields 163.5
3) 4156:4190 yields 116.1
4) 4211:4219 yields 164.3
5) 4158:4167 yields 153.7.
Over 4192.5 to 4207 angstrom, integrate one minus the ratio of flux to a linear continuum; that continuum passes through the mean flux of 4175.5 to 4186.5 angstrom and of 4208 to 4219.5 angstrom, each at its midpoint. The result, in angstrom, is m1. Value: 0.3 angstrom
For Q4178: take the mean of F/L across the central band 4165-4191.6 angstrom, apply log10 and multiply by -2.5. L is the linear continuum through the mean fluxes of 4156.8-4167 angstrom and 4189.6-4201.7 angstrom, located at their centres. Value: 0.018 mag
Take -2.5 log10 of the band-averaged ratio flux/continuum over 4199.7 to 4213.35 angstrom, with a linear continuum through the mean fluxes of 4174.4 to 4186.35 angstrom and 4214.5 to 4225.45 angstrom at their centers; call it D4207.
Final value 0.05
